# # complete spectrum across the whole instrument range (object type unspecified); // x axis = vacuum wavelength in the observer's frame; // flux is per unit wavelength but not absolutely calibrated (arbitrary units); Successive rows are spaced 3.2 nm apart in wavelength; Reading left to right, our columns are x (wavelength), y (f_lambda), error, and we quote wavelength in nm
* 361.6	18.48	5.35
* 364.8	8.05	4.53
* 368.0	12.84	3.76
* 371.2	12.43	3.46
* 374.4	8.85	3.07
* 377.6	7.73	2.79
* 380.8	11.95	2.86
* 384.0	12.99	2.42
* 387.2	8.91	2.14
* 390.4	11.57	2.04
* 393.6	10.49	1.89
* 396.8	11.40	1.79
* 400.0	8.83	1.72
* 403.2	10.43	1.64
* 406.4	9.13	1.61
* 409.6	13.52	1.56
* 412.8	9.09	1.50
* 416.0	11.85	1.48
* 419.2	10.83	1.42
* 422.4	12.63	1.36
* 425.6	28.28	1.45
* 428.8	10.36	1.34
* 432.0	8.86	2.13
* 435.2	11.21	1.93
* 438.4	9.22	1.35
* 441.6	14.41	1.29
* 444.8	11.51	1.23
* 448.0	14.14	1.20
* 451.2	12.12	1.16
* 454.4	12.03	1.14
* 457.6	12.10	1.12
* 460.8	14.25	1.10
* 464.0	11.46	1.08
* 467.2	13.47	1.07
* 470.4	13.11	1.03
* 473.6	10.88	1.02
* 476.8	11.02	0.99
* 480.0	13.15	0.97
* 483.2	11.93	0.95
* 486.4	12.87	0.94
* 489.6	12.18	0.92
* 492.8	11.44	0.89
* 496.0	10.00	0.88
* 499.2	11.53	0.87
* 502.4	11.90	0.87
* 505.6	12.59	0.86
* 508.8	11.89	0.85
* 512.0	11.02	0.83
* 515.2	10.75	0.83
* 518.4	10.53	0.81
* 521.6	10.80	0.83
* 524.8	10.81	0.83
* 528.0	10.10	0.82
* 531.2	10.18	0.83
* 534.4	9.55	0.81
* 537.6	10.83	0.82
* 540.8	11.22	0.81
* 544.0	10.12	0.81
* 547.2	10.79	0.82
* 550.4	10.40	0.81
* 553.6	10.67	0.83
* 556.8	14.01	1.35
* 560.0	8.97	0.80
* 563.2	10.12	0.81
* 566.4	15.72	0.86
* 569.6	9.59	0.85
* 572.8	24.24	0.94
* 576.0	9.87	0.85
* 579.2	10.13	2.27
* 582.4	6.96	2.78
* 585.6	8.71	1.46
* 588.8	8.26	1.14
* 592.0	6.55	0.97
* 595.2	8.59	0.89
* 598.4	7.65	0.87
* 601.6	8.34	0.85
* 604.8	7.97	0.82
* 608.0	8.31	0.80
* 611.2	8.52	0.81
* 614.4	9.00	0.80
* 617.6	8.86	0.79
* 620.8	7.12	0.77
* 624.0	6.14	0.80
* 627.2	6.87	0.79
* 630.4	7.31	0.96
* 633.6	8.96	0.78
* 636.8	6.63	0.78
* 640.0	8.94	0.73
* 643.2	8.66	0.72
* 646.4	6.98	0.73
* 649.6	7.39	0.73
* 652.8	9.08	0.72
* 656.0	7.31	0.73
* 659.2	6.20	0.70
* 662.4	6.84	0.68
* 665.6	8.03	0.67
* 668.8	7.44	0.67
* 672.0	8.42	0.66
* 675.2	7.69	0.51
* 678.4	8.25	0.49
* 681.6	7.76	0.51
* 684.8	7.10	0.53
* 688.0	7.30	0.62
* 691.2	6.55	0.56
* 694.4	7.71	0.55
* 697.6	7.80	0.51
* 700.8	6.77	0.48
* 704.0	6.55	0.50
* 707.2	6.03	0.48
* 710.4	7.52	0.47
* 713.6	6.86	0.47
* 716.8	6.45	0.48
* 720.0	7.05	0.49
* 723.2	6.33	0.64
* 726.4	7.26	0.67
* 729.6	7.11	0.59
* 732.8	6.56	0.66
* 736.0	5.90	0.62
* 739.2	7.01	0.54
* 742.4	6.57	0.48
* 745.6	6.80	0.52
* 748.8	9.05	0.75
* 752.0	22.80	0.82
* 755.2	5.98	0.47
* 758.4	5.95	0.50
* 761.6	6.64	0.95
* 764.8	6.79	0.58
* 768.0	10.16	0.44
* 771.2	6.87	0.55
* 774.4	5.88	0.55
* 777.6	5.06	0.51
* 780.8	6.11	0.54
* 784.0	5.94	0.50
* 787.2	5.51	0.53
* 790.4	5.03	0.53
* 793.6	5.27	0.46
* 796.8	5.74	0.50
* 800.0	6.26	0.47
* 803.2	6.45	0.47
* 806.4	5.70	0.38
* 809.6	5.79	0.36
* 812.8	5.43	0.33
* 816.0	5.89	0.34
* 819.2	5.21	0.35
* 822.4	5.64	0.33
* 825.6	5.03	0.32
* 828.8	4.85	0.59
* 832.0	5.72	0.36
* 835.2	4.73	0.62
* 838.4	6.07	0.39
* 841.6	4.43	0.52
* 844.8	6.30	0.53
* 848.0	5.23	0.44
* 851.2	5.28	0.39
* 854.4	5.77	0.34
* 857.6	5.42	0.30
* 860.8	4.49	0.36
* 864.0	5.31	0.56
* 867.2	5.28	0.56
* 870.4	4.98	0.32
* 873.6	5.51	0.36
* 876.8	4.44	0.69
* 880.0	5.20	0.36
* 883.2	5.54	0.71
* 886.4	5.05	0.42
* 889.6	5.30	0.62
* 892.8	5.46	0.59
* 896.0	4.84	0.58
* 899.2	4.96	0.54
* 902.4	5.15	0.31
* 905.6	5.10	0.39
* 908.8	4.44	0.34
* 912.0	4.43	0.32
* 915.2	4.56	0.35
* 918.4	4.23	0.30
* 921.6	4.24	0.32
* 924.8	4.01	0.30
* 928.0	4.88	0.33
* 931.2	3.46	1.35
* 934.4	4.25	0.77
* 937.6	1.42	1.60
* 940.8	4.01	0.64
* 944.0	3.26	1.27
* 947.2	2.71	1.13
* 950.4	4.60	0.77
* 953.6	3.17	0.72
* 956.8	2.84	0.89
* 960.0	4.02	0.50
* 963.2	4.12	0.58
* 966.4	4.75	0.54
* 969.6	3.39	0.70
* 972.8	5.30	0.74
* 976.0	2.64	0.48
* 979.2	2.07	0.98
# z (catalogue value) 0.14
